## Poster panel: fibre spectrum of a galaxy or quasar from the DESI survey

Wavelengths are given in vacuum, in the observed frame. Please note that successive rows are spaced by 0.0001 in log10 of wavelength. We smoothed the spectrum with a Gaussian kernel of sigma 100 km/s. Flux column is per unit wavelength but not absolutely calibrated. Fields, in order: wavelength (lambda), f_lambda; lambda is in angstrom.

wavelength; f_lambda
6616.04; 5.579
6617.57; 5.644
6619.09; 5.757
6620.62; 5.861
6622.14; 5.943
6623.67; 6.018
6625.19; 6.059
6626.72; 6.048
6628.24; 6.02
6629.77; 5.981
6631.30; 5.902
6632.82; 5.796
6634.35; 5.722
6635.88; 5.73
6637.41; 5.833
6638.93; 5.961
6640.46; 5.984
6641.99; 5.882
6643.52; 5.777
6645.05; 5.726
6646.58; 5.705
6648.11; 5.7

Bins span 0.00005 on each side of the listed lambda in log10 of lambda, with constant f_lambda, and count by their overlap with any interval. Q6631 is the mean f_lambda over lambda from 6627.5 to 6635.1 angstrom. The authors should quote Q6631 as 5.88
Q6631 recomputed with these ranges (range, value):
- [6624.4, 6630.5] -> 6.03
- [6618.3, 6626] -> 5.93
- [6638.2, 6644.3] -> 5.9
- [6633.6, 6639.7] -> 5.81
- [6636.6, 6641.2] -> 5.93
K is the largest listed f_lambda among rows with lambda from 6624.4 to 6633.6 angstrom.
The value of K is 6.059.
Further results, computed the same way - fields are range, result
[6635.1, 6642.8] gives 5.984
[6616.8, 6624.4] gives 6.018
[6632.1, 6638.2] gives 5.833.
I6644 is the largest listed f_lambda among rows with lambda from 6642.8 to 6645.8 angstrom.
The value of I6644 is 5.777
